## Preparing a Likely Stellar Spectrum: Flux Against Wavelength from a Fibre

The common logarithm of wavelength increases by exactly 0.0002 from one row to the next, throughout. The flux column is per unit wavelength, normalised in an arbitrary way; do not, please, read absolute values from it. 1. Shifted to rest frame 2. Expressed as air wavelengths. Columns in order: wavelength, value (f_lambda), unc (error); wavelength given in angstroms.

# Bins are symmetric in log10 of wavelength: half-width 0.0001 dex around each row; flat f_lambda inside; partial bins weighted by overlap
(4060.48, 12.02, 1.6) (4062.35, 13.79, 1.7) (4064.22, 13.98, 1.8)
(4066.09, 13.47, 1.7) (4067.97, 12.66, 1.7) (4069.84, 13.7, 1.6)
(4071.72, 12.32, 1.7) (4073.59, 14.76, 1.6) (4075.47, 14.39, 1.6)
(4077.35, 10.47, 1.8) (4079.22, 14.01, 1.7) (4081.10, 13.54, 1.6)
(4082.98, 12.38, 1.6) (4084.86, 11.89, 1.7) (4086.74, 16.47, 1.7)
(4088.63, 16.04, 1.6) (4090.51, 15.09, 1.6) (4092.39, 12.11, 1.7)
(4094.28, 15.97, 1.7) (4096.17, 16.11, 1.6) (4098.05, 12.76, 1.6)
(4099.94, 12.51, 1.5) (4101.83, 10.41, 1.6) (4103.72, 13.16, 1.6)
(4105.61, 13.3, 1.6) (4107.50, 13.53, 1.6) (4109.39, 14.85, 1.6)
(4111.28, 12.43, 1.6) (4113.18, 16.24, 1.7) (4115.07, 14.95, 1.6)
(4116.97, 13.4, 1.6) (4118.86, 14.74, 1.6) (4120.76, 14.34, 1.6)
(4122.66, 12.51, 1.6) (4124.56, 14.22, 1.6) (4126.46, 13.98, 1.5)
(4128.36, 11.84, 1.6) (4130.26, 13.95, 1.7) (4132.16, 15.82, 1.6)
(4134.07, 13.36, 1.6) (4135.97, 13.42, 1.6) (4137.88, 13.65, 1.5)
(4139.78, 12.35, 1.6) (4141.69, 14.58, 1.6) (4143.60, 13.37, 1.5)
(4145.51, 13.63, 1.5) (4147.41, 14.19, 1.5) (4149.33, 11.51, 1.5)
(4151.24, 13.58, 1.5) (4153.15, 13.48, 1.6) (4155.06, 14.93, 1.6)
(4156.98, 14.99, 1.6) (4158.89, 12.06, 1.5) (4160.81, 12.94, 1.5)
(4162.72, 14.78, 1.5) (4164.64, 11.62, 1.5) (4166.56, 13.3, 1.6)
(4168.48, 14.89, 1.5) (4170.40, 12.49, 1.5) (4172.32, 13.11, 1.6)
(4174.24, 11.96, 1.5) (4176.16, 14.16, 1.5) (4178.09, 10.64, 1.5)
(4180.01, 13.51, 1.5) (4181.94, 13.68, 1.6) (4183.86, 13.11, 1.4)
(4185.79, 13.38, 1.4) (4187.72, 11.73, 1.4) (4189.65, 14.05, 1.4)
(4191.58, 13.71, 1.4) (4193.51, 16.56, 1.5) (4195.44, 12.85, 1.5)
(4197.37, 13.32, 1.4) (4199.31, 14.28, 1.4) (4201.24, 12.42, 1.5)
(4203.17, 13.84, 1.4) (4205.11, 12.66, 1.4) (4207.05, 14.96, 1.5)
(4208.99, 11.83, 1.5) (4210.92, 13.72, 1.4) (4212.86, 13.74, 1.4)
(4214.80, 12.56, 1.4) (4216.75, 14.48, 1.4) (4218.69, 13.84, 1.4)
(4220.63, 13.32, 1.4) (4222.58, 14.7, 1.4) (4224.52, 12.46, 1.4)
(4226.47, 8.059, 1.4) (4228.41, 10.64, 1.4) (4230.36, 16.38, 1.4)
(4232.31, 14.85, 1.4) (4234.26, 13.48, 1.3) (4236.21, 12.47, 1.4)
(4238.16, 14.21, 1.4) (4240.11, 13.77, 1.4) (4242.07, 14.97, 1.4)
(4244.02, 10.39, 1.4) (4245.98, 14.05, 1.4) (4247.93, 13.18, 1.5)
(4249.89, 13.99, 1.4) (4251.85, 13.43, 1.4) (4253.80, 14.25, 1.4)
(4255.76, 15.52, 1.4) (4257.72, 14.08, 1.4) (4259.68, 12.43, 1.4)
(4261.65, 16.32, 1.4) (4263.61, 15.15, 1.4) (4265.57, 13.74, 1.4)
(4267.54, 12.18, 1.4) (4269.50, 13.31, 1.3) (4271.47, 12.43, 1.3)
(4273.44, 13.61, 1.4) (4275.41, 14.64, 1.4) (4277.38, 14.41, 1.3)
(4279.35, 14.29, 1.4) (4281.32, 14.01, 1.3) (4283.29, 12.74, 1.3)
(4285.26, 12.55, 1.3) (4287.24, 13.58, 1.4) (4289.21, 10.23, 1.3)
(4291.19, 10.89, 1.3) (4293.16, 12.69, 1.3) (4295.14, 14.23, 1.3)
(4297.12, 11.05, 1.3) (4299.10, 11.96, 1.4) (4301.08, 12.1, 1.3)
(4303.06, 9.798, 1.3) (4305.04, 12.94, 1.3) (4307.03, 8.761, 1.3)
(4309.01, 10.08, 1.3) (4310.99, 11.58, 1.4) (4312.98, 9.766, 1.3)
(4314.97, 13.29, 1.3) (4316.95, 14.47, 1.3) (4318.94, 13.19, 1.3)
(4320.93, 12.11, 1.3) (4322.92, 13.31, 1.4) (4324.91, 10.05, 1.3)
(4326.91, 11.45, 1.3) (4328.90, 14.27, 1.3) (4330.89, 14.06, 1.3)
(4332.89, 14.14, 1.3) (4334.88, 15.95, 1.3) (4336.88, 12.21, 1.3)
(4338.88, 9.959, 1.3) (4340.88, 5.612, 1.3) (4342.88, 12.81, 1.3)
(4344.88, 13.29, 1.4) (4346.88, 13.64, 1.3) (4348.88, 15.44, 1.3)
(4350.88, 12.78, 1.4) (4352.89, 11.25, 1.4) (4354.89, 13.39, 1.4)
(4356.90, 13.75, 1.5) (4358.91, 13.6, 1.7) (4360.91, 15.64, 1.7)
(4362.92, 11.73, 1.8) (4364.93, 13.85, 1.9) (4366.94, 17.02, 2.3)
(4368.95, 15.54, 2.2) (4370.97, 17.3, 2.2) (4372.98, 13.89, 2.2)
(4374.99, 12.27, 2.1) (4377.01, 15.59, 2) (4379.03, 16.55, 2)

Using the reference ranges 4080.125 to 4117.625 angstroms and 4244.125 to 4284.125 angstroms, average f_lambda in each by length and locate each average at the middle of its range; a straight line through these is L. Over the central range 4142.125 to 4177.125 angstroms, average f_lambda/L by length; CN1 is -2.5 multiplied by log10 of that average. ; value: 0.03 mag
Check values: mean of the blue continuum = 13.9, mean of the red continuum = 13.8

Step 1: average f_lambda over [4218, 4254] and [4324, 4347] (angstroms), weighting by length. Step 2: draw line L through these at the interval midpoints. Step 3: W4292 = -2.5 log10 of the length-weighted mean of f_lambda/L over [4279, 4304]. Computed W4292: 0.04 mag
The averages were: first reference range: 13.3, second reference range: 12.2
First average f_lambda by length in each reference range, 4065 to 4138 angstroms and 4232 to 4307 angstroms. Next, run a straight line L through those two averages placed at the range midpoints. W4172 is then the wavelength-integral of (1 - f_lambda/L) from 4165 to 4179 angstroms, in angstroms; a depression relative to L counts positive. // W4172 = 0.6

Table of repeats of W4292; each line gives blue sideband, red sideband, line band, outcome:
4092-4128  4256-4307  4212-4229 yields 0.048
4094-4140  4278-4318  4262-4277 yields -0.116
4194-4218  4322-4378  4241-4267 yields -0.040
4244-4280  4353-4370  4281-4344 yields 0.164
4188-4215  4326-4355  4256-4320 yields 0.025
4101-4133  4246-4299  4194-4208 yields -0.001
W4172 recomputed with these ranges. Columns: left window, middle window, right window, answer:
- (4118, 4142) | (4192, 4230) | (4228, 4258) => 1.5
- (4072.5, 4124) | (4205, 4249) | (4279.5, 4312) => -2.5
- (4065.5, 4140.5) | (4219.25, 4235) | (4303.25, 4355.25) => -0.1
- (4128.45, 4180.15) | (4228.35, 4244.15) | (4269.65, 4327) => -1.3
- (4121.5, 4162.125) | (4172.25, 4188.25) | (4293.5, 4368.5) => 0.6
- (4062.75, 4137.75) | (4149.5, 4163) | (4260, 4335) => -0.2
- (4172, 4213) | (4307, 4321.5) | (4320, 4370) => 1.4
